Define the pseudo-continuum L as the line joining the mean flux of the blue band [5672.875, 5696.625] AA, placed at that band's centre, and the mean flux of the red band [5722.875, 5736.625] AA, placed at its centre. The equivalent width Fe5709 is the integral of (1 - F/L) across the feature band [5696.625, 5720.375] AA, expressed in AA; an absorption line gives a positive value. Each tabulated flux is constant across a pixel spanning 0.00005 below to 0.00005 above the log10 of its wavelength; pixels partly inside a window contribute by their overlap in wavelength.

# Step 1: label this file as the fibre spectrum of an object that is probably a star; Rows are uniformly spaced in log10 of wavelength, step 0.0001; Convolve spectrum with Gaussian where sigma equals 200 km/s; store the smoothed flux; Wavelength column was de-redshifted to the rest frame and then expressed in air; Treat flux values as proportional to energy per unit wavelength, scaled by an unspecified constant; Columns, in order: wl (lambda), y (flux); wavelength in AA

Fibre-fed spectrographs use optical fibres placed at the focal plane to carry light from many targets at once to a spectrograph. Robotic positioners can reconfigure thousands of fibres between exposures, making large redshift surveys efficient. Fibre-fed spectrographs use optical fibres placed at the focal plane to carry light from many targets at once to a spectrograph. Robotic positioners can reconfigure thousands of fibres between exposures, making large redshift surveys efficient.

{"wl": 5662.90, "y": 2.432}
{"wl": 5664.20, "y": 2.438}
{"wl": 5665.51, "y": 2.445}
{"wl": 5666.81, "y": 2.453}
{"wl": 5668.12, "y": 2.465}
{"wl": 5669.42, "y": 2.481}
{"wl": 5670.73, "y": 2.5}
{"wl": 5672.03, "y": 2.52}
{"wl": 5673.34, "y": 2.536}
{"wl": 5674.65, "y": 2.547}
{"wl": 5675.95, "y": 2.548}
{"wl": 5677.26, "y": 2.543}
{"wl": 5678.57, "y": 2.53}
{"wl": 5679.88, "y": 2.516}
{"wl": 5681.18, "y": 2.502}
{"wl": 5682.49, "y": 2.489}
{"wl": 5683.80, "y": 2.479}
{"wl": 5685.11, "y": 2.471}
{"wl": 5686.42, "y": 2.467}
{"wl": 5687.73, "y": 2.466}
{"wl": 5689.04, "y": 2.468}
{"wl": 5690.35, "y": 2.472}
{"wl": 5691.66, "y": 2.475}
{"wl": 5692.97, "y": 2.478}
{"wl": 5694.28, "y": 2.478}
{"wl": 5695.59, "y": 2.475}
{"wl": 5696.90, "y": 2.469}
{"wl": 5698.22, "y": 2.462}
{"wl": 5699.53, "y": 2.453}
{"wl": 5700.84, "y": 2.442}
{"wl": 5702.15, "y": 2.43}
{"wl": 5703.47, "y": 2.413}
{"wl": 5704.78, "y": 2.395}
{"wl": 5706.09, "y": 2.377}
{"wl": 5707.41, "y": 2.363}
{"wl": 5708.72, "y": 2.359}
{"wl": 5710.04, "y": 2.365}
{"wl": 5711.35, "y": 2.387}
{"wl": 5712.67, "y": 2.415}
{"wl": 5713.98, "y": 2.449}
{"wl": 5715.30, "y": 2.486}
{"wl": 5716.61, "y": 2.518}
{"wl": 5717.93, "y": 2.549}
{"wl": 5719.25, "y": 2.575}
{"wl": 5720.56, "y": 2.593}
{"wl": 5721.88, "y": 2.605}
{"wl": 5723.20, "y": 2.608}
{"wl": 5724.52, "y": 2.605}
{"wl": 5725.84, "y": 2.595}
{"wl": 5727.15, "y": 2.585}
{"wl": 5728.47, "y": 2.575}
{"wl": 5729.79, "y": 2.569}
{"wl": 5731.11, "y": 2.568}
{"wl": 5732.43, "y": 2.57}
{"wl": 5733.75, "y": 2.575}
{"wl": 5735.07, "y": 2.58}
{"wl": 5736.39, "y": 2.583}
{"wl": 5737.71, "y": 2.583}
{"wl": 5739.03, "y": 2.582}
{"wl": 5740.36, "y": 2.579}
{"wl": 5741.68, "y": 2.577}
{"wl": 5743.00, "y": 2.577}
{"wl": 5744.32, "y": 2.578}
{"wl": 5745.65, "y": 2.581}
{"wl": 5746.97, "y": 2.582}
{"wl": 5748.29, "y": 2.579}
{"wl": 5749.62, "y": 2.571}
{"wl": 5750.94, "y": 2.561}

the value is 0.94 AA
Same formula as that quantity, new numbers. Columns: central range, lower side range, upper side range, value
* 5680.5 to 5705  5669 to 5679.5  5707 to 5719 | 0.20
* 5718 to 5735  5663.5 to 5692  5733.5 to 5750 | -0.17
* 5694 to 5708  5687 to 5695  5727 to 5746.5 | 0.36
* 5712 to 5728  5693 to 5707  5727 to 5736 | -0.15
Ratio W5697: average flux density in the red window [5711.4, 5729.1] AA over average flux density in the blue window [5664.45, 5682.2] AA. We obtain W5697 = 1.02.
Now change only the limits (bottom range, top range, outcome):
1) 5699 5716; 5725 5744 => 1.07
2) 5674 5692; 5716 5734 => 1.03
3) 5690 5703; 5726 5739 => 1.05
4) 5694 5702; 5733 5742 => 1.05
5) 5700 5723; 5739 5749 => 1.05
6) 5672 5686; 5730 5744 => 1.03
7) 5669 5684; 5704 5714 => 0.95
